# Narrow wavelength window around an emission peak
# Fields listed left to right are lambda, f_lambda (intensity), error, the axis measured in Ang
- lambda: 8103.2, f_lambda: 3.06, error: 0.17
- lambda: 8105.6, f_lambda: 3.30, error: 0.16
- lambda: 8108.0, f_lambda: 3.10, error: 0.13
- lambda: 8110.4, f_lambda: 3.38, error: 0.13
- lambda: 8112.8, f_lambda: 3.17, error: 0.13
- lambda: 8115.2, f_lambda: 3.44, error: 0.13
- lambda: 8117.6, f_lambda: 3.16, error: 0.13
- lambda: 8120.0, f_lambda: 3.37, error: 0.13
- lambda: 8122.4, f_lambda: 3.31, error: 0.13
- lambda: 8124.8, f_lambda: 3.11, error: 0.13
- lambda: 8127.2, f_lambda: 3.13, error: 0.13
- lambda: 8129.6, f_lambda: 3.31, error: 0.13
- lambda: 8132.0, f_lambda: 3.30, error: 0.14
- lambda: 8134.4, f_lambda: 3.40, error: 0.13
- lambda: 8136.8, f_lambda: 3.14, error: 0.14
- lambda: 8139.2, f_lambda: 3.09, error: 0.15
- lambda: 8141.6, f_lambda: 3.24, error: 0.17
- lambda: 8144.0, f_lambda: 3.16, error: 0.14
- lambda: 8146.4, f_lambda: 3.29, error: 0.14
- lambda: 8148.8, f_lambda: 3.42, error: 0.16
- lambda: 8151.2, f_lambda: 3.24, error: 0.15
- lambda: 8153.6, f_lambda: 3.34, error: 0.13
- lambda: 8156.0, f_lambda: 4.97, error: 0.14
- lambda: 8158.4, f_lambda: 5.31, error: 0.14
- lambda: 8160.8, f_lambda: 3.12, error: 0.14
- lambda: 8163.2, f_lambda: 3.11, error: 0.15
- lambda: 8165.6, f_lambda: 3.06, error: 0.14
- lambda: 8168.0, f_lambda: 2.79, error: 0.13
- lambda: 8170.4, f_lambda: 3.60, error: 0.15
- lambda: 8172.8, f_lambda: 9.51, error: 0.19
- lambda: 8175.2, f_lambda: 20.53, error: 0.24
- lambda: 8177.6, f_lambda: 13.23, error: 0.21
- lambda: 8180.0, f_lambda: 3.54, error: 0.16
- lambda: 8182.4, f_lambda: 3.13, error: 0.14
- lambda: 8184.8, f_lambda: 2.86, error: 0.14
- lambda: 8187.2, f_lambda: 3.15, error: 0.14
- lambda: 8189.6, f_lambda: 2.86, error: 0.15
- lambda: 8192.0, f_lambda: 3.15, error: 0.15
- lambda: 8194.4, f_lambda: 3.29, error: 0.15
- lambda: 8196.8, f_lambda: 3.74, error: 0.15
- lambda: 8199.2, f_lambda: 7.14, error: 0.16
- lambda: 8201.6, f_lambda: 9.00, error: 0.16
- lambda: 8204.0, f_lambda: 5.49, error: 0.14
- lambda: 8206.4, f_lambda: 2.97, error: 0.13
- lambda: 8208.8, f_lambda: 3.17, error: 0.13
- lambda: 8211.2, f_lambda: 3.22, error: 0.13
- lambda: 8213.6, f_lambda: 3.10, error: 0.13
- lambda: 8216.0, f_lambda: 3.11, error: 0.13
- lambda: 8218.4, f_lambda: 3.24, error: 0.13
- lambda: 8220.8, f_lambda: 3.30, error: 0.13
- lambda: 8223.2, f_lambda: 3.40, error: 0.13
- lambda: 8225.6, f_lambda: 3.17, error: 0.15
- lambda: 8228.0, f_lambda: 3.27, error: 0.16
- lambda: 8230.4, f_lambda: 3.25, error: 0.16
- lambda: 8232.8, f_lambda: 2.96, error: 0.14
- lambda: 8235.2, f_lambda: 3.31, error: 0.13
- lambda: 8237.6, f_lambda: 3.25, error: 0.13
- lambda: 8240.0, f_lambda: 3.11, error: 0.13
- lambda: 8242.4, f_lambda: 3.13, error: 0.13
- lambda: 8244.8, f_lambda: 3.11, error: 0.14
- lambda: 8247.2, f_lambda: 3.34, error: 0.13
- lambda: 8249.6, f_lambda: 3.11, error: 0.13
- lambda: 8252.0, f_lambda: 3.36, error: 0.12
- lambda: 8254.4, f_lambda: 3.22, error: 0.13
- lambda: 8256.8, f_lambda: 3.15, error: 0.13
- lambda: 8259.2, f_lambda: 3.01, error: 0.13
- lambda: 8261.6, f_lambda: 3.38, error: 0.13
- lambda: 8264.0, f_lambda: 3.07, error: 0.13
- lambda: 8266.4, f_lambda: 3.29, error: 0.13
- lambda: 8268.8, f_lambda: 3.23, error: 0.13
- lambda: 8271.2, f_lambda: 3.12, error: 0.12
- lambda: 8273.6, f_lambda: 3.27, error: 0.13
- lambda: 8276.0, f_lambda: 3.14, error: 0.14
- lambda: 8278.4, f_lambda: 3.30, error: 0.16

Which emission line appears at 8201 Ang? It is [N II] 6583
